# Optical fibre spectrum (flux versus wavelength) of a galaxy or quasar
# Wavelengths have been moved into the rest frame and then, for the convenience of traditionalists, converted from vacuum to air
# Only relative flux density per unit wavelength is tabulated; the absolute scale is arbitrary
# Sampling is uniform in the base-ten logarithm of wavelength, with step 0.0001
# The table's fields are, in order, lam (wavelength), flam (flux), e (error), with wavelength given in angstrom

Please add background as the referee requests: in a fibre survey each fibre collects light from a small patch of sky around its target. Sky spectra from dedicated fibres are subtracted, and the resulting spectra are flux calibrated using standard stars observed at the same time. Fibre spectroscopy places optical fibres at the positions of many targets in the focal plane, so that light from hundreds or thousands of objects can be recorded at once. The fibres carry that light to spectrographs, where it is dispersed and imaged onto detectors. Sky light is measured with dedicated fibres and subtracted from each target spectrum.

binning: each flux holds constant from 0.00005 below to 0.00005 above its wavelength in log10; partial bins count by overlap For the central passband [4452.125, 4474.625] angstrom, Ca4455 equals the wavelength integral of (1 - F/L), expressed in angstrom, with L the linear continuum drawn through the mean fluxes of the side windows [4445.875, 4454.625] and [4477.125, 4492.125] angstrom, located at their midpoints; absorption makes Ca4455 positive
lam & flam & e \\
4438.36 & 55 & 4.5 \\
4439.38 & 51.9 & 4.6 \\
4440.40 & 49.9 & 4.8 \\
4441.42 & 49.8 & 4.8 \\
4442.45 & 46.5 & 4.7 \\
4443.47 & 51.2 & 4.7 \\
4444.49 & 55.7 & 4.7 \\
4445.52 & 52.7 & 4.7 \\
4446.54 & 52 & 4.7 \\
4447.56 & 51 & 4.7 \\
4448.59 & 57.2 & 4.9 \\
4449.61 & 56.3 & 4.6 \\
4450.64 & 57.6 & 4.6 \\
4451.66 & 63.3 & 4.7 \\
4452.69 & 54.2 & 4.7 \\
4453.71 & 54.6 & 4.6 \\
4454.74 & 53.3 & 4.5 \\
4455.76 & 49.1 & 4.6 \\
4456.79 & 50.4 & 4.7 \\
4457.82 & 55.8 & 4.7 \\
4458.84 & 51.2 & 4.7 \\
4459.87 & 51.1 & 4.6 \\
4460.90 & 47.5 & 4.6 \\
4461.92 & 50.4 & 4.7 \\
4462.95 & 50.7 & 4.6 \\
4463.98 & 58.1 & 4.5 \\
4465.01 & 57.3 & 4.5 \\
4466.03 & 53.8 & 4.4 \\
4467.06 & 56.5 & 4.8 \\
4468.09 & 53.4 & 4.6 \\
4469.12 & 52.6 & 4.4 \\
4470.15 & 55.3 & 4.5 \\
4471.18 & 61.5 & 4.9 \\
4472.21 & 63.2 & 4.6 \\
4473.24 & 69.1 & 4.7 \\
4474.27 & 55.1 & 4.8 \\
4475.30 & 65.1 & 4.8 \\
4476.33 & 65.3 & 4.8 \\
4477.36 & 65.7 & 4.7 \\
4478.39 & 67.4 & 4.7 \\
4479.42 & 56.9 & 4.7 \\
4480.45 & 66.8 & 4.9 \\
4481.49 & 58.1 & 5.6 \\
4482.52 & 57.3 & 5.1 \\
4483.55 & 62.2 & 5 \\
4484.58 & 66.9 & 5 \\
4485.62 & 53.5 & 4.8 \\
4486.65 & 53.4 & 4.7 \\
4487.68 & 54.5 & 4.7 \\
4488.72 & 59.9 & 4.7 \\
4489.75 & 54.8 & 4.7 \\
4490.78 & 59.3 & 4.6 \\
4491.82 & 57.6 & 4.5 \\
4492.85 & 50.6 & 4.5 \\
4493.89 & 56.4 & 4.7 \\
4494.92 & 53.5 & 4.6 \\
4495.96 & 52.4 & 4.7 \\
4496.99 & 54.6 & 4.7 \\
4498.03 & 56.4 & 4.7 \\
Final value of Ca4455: 0.9 angstrom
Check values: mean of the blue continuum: 55.6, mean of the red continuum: 59.5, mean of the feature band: 54.8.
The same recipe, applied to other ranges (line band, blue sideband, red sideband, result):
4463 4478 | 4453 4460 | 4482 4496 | -1.37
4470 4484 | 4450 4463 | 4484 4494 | -1.74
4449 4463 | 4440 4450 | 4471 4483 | 0.59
